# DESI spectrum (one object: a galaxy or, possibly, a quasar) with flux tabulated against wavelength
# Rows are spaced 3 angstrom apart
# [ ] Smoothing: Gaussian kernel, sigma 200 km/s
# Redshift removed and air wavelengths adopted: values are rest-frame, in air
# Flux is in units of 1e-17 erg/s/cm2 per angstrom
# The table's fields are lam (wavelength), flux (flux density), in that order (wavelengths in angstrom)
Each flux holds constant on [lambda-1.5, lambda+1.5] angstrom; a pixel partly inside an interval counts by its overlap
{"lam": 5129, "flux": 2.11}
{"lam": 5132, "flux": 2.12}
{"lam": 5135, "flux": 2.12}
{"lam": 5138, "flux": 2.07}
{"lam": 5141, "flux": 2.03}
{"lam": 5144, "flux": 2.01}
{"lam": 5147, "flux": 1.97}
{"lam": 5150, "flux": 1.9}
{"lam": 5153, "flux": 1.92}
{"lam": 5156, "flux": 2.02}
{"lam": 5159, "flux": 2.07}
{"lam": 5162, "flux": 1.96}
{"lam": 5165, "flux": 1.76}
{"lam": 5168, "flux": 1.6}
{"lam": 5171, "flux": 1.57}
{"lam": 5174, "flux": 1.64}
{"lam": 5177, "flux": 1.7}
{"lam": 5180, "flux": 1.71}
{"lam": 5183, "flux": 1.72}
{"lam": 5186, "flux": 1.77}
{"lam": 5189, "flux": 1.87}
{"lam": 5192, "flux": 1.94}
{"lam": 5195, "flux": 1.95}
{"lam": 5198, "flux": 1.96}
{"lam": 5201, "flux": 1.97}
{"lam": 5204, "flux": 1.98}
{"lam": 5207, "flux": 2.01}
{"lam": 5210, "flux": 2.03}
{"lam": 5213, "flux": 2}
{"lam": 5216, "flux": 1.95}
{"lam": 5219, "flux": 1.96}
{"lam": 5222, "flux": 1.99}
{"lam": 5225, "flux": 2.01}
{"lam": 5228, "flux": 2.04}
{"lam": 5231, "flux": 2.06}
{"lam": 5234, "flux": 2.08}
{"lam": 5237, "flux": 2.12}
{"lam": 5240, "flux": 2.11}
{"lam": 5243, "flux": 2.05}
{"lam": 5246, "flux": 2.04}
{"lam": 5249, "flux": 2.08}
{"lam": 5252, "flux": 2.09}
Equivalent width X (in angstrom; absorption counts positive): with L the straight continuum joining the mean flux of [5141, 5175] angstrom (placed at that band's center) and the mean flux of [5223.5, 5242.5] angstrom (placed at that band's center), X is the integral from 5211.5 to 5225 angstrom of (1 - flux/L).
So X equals 0.3 angstrom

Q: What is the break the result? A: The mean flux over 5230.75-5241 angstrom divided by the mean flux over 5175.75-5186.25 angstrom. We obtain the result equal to 1.2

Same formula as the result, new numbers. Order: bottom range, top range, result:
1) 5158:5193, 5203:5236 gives 1.14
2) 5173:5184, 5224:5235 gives 1.21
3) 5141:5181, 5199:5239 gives 1.09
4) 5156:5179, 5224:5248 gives 1.16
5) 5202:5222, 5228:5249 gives 1.04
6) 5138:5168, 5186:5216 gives 1.00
